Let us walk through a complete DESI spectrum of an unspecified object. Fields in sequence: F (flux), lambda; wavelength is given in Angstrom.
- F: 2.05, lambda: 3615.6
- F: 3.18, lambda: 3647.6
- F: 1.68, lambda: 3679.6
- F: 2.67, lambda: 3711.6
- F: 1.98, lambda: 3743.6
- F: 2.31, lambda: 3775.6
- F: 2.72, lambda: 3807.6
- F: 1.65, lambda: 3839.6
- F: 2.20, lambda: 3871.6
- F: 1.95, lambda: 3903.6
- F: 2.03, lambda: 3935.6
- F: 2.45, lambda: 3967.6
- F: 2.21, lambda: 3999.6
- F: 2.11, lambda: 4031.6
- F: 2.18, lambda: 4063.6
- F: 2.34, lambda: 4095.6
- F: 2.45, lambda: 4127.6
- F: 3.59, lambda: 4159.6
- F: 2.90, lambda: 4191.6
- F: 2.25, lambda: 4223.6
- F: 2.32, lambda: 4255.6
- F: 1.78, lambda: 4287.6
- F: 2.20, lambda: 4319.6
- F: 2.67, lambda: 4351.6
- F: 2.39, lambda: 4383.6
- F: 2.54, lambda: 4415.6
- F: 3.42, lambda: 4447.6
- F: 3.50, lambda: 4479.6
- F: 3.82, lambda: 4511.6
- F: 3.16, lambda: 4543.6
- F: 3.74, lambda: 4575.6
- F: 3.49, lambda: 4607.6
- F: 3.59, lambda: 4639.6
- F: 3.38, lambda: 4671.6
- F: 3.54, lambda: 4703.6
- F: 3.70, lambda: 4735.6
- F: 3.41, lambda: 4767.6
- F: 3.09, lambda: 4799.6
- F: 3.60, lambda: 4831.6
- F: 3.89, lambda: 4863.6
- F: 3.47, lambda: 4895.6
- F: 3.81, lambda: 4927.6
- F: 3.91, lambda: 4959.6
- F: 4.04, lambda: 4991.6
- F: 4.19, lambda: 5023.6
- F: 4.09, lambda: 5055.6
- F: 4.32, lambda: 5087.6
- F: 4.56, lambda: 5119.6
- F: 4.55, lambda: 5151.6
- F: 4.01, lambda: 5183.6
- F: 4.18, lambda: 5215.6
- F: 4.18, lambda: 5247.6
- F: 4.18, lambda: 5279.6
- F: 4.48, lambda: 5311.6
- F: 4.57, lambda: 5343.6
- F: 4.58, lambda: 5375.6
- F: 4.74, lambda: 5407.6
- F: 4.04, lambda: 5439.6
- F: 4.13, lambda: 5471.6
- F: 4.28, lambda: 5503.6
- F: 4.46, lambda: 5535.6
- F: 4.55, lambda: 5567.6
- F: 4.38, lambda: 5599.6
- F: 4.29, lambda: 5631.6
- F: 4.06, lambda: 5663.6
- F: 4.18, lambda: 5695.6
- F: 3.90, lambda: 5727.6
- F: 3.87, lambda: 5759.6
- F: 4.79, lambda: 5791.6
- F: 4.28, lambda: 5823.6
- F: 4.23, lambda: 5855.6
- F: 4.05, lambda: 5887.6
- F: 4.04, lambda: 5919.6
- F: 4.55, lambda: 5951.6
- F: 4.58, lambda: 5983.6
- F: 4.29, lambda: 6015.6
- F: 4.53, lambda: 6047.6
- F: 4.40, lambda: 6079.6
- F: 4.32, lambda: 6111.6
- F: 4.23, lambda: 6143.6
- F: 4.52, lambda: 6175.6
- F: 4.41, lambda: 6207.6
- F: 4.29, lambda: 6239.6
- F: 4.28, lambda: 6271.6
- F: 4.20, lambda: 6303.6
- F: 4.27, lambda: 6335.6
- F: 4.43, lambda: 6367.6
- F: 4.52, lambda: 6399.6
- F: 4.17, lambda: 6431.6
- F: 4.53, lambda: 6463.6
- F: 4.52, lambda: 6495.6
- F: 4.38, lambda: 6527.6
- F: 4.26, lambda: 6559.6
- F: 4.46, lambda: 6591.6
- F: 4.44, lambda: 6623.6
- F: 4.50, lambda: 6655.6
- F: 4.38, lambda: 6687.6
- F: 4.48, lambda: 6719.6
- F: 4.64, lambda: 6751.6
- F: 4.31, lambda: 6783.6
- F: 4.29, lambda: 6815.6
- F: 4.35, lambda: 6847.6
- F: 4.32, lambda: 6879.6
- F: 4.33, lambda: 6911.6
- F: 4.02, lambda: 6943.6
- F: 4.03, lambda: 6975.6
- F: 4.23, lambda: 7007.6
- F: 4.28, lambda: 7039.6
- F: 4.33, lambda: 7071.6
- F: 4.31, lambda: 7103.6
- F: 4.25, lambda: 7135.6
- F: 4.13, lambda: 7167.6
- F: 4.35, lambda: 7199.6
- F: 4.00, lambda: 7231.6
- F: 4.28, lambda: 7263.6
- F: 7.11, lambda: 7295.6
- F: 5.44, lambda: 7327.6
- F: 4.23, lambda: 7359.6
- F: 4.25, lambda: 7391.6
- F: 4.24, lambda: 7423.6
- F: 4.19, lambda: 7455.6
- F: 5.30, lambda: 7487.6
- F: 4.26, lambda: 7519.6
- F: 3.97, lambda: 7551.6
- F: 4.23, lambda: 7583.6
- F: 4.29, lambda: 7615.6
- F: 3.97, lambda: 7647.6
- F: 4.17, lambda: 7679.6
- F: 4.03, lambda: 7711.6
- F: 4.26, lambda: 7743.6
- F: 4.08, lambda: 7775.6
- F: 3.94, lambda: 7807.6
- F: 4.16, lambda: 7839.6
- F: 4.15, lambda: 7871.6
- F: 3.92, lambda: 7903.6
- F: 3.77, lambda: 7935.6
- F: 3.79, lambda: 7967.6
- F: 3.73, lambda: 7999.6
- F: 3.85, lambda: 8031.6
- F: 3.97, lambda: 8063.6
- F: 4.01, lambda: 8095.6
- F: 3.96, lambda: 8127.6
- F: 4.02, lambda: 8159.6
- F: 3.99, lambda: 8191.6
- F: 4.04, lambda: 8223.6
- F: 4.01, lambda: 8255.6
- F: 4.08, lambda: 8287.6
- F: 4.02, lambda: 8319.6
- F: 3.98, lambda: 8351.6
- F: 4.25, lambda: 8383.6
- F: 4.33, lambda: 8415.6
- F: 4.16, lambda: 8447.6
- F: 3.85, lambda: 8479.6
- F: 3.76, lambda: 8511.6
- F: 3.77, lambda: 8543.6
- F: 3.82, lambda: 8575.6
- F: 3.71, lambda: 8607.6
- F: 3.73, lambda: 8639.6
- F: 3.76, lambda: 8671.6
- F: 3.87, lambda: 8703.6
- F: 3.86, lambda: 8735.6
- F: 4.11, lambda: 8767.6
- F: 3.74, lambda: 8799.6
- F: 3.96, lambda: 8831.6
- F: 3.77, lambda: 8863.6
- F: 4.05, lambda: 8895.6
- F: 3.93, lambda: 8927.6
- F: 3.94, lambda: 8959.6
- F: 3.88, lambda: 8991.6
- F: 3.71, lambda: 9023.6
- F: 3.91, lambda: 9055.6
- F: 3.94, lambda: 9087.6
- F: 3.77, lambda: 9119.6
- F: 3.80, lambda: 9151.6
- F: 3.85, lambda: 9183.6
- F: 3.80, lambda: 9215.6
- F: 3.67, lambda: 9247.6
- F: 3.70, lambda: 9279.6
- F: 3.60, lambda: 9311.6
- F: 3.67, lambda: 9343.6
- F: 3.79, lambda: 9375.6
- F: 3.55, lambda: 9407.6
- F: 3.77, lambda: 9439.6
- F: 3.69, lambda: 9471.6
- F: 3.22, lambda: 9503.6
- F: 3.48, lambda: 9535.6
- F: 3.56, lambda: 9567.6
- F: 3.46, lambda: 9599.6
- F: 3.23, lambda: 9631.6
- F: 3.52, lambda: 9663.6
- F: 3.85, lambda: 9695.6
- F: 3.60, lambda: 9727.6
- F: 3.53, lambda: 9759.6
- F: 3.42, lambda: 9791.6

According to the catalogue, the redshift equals 0.113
